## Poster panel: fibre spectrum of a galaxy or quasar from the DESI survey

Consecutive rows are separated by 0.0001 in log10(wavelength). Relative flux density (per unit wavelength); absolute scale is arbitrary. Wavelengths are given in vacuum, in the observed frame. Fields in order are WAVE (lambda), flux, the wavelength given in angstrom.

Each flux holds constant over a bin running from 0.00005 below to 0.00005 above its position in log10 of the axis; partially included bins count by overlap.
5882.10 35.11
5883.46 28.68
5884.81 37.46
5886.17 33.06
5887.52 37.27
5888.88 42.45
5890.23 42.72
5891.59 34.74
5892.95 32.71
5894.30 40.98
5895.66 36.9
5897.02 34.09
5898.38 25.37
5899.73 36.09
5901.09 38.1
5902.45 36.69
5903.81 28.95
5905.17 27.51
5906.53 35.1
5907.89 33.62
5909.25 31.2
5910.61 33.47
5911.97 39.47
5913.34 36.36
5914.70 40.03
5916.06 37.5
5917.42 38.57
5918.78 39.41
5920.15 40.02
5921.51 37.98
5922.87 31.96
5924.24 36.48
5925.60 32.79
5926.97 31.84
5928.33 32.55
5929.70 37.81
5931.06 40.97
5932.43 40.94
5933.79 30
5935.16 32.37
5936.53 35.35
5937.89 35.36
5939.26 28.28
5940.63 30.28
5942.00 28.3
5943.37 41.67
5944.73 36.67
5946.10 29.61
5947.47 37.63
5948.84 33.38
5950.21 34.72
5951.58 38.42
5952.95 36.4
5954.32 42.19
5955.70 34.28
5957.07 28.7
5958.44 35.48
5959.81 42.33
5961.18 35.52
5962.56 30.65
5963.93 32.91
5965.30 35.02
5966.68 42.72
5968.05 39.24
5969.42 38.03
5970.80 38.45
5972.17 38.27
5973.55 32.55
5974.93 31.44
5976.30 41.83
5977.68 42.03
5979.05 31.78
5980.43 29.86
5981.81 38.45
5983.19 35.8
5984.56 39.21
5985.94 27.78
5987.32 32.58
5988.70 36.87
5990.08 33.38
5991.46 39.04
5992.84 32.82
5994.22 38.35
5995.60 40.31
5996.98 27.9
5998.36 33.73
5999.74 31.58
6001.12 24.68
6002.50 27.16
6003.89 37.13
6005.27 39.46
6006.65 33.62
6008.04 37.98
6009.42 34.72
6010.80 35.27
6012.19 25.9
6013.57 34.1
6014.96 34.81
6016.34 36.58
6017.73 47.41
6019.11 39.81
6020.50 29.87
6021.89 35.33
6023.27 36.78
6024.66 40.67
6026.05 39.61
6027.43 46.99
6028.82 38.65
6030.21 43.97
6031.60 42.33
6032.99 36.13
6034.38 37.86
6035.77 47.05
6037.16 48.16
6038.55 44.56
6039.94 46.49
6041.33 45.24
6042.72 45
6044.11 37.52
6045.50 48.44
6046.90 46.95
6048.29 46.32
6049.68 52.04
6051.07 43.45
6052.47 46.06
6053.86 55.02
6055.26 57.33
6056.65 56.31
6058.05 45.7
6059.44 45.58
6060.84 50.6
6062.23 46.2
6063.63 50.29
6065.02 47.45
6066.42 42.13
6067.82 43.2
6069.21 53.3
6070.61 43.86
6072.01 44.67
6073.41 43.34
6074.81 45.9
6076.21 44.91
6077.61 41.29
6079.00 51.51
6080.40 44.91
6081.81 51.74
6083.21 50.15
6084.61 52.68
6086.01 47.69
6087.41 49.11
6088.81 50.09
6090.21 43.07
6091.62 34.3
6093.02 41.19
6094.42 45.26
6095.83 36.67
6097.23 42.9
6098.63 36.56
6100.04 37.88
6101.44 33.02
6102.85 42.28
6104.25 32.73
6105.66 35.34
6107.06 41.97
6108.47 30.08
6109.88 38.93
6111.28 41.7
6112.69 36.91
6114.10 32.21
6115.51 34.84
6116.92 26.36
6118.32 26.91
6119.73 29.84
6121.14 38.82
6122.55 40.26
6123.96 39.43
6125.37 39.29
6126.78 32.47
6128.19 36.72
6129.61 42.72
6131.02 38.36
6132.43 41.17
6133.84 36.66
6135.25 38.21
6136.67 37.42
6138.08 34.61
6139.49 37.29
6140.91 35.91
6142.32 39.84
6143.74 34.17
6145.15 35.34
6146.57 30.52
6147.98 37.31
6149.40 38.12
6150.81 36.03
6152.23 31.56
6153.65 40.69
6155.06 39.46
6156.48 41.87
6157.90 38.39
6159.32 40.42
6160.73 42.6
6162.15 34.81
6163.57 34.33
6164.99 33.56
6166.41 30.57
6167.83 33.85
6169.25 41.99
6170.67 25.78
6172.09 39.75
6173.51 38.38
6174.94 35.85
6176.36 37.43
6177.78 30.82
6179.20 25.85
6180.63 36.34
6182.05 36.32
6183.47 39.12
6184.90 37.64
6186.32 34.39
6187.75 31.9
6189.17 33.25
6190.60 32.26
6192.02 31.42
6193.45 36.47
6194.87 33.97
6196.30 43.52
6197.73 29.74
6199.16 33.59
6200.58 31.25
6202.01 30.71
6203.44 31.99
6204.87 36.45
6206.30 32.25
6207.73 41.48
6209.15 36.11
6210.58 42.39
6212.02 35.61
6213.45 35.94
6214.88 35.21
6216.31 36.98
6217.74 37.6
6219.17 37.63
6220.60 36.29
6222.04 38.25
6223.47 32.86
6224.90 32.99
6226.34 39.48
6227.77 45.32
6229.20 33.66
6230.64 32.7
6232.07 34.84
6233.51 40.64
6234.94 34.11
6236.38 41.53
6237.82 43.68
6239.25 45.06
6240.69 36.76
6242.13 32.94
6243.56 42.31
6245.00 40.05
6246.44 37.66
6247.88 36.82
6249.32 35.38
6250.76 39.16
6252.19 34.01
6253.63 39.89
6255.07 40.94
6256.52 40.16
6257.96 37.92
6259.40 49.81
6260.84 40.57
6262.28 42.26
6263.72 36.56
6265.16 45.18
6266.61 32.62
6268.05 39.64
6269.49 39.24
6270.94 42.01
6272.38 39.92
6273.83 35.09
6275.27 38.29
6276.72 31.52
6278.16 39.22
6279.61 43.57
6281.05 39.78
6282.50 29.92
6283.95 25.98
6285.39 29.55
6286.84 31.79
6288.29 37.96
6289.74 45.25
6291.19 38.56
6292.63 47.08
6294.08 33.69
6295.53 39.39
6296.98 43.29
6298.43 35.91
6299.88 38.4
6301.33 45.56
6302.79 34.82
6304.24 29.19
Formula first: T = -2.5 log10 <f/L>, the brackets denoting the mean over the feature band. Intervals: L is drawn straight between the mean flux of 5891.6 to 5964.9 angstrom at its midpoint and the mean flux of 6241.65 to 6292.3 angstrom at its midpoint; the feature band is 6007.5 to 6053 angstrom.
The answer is -0.14 mag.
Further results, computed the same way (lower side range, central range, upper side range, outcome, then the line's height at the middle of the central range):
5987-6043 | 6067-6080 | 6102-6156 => -0.23 mag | 37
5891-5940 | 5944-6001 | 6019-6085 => 0.11 mag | 39.3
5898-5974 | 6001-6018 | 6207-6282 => 0.05 mag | 36.1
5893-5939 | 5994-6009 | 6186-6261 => 0.06 mag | 35.7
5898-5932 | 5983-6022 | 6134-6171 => 0.04 mag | 35.7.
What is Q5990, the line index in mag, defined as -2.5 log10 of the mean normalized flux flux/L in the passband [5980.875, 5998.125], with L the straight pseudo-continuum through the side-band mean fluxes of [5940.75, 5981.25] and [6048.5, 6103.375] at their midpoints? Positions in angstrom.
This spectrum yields 0.095 mag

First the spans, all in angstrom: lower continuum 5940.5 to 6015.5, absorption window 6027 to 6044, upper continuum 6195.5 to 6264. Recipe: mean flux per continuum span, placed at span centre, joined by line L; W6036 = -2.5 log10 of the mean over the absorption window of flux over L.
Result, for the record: -0.21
